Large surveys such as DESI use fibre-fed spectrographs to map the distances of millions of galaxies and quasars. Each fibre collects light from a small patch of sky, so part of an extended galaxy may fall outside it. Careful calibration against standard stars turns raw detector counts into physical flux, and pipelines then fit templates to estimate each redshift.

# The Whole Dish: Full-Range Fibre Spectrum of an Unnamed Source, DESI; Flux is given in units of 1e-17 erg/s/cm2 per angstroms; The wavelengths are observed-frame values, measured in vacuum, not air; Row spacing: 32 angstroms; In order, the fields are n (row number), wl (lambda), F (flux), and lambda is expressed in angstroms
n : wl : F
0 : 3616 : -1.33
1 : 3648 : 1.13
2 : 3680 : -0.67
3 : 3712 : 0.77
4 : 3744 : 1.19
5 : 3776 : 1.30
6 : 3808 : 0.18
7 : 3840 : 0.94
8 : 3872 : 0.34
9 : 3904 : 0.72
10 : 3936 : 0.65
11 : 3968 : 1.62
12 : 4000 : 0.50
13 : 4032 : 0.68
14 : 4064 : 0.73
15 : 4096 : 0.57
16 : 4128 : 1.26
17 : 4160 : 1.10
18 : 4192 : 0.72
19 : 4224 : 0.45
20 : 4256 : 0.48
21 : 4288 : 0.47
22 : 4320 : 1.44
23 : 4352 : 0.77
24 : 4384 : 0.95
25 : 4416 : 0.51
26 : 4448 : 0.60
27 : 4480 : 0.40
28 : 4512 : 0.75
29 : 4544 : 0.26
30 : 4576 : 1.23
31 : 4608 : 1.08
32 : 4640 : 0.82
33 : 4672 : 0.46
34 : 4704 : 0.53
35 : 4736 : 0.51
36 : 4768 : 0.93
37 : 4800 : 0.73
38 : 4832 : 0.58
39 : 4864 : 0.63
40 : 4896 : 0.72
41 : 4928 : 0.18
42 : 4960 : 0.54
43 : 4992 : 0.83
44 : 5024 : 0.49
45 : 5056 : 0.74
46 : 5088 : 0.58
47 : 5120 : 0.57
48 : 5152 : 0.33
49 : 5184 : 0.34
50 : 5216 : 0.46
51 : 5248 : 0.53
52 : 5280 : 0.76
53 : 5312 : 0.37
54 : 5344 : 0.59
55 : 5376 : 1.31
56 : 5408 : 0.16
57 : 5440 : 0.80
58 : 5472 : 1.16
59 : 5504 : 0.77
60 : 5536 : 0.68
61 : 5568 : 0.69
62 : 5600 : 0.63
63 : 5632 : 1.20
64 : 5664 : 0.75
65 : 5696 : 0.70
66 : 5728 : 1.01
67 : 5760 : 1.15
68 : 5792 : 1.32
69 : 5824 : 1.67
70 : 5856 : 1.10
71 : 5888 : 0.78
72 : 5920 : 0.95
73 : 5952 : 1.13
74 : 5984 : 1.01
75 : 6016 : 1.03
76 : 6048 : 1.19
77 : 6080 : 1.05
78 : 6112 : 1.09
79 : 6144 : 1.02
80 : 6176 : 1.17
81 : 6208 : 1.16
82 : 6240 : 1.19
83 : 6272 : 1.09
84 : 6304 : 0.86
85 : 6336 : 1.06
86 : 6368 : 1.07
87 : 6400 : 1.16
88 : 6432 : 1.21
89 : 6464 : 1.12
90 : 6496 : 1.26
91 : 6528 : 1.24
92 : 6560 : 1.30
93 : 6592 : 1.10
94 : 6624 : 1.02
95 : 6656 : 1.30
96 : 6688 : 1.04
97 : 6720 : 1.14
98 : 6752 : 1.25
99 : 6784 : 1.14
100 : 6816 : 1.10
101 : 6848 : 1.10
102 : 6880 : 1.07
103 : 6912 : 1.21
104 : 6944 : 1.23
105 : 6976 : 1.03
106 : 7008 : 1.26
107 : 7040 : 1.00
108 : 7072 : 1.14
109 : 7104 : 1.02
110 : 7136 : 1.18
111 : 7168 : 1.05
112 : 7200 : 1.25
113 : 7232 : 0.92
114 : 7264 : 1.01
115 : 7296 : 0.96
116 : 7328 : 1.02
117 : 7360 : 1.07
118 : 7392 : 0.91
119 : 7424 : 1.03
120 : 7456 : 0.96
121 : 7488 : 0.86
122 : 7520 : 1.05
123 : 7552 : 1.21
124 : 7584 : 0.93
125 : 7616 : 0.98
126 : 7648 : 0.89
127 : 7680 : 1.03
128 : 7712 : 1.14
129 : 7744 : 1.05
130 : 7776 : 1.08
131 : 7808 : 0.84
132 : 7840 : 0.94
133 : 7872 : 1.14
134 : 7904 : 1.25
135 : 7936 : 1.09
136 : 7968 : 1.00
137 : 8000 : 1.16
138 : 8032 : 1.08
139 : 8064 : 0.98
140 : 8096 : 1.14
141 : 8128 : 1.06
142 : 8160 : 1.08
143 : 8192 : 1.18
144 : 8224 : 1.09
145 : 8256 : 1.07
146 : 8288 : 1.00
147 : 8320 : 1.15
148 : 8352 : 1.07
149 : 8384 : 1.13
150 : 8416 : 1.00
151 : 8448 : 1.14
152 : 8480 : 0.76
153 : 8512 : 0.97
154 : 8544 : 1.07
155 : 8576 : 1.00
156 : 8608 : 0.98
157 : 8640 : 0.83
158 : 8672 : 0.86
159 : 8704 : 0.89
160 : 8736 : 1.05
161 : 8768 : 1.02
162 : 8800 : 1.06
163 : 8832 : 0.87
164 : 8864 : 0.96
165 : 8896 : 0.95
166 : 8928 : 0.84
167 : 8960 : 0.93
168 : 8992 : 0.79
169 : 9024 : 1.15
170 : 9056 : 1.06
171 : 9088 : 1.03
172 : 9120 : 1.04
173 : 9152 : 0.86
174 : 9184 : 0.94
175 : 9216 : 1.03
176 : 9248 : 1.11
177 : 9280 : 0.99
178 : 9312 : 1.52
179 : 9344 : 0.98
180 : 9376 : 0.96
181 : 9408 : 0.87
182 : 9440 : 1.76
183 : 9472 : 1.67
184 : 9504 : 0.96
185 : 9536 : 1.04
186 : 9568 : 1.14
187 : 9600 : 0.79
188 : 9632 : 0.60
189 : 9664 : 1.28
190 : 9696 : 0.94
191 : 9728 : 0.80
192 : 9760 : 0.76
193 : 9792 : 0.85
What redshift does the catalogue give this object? 0.44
